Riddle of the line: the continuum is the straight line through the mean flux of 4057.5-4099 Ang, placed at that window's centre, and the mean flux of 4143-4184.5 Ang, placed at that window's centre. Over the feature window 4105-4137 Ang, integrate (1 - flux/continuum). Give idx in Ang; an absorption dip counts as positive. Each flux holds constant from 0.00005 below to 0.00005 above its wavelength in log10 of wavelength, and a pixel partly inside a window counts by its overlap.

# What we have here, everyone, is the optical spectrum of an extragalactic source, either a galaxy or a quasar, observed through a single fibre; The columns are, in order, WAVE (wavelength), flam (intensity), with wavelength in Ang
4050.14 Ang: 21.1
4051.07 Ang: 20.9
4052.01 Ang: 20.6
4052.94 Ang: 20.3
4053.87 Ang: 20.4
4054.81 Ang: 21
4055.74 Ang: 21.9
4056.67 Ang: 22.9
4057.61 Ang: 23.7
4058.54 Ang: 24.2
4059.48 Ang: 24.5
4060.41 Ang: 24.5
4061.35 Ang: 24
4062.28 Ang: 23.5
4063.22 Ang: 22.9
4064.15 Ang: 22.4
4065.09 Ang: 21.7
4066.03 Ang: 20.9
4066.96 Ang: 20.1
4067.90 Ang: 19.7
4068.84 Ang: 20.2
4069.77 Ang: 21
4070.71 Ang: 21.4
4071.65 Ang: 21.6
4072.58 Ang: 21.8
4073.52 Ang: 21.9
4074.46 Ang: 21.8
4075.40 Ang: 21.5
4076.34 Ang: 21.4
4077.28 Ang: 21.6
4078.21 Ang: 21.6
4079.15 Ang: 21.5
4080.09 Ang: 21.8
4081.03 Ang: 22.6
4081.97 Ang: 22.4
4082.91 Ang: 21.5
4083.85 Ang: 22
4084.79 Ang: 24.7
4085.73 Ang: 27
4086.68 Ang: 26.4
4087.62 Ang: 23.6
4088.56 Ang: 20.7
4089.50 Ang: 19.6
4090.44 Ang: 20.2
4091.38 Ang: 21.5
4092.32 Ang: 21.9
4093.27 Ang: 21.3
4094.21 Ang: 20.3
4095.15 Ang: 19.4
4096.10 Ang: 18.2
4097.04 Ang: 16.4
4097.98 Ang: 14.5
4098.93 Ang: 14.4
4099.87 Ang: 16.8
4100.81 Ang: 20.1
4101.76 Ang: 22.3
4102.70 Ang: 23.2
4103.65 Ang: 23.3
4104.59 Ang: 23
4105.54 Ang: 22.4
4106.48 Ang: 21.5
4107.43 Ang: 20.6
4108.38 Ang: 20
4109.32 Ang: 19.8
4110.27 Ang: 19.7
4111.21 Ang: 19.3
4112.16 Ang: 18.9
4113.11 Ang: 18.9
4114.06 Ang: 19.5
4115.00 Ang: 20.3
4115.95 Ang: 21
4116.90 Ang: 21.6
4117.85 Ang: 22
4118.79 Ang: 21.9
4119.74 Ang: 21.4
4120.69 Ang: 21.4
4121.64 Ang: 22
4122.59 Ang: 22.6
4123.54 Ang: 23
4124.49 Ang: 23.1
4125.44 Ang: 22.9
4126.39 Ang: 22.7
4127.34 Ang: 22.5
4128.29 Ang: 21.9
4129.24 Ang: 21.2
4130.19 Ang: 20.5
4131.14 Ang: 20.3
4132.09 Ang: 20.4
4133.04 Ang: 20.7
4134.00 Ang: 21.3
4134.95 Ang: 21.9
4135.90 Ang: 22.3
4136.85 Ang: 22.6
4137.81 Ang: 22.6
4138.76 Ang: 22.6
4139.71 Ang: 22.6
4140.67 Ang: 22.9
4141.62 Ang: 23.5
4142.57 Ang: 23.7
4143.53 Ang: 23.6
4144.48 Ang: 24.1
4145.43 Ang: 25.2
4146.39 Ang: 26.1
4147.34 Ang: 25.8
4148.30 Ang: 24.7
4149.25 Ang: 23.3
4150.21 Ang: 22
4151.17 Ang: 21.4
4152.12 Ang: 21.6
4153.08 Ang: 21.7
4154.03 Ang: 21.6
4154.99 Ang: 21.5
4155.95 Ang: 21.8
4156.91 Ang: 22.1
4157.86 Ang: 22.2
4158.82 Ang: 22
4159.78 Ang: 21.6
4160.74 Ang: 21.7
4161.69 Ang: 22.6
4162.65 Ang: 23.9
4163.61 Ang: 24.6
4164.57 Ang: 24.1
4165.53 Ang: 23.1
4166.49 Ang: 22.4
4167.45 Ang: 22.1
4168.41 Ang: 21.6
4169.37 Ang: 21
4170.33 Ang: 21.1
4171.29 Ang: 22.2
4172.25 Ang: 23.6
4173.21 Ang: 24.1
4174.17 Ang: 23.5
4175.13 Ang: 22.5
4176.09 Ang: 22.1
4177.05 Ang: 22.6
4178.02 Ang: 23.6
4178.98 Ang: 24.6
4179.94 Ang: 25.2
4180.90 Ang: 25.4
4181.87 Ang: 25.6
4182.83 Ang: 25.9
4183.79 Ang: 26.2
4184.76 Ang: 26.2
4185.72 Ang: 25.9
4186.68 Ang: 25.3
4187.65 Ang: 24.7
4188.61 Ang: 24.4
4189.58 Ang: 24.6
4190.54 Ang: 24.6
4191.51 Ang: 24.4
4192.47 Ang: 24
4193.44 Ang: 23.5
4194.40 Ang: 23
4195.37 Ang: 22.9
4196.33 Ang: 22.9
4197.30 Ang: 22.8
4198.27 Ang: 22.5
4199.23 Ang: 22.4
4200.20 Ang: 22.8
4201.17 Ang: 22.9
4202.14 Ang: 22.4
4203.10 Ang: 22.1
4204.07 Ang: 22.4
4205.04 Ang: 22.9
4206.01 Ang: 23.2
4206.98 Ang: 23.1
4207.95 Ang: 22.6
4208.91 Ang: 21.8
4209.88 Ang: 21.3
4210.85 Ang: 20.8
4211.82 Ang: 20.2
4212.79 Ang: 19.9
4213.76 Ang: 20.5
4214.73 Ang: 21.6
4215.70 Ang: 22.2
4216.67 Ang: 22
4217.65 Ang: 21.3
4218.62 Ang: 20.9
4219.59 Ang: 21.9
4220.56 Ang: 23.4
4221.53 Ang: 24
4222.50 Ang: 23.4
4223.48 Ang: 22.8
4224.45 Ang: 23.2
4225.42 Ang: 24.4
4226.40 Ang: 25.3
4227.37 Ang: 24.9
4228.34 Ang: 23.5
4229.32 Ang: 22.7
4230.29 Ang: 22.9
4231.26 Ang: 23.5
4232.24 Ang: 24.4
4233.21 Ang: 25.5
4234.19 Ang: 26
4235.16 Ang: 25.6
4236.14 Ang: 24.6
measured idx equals 1.7 Ang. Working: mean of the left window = 21.6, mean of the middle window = 21.2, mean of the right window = 23.2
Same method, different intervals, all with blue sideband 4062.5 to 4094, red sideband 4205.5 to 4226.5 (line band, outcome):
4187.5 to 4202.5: -0.85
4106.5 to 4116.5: 0.94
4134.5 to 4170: -1.21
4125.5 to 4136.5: 0.26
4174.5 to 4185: -1.12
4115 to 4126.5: -0.03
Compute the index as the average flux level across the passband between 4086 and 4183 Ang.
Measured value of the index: 22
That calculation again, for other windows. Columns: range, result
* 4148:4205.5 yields 23.2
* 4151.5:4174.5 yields 22.4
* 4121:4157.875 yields 22.5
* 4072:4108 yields 21.2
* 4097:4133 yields 20.8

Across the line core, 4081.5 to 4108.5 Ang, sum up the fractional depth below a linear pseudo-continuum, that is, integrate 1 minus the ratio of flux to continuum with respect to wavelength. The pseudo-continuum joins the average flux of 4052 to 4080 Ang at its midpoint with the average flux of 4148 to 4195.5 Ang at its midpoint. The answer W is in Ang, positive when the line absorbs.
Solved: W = 1.5 Ang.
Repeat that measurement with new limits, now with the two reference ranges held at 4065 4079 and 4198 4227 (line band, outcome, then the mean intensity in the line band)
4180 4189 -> -1.4 Ang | 25.5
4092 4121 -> 1.8 Ang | 20.2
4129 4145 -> -0.3 Ang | 22.2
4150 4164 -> -0.2 Ang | 22.1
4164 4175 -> -0.3 Ang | 22.6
